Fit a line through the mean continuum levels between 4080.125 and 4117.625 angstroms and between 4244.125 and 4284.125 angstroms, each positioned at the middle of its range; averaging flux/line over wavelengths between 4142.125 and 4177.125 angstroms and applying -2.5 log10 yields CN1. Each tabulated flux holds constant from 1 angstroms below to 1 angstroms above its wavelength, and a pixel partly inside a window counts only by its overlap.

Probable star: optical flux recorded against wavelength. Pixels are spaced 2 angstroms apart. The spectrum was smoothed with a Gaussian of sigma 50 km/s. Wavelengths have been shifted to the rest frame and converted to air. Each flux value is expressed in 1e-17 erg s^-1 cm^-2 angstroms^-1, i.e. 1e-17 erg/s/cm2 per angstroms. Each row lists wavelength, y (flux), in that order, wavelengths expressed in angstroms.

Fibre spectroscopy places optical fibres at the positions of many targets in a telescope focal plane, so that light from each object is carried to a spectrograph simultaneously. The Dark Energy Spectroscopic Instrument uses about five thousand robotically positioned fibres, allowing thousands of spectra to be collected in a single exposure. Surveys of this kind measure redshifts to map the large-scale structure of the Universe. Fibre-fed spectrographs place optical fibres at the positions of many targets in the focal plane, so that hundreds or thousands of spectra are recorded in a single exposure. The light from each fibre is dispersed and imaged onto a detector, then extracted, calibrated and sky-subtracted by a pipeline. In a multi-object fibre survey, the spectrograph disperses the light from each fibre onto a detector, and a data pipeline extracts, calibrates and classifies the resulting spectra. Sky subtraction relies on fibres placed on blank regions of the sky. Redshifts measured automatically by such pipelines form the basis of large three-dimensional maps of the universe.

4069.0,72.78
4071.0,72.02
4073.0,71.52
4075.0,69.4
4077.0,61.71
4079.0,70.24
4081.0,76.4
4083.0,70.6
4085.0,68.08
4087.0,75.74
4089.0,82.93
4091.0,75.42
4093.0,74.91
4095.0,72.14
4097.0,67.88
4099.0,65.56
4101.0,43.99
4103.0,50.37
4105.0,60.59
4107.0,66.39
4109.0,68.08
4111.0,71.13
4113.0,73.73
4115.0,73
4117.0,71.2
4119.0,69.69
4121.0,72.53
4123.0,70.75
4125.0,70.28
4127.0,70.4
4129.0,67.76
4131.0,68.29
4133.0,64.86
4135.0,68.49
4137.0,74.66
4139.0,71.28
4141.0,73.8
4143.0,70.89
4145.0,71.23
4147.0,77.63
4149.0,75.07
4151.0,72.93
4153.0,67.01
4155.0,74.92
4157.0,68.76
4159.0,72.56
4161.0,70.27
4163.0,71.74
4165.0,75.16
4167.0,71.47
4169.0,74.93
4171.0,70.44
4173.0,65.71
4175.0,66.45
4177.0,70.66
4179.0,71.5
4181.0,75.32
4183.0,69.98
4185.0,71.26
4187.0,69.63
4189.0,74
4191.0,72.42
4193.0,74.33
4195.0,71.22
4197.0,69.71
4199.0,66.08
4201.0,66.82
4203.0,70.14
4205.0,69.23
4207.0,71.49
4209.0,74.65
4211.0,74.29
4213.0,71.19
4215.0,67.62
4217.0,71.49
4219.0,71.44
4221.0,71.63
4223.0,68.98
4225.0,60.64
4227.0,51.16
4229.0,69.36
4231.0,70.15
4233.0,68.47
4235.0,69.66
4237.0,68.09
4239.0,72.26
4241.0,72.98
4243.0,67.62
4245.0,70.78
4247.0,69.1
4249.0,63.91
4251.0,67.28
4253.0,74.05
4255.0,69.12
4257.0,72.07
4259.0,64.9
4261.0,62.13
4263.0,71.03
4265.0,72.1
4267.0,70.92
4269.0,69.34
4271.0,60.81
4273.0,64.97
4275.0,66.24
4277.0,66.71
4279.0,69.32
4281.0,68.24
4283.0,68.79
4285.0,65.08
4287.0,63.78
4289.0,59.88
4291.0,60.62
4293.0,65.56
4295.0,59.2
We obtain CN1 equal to -0.05 mag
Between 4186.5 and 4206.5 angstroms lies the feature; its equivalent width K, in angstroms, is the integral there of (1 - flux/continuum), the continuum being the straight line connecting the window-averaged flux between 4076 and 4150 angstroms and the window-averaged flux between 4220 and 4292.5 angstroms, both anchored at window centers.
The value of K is -0.6 angstroms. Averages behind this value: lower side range 69.7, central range 70.4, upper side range 67.3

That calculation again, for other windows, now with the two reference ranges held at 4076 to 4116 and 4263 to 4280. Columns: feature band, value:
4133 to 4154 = -1.1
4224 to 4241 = 0.3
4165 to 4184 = -0.8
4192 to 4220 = -1.1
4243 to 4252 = 0.0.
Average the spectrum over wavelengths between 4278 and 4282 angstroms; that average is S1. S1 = 68.8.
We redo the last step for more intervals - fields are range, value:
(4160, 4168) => 72.2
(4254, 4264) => 67.8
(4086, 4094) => 77.2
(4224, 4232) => 62.8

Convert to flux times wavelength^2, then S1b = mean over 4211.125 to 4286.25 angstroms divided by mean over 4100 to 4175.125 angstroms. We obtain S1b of 1.03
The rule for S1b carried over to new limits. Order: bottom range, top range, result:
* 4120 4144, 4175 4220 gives 1.04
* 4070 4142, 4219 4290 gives 1.05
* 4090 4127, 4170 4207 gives 1.08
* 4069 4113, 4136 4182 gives 1.08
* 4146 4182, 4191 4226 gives 1.00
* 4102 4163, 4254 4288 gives 1.03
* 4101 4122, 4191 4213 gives 1.11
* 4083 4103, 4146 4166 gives 1.09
